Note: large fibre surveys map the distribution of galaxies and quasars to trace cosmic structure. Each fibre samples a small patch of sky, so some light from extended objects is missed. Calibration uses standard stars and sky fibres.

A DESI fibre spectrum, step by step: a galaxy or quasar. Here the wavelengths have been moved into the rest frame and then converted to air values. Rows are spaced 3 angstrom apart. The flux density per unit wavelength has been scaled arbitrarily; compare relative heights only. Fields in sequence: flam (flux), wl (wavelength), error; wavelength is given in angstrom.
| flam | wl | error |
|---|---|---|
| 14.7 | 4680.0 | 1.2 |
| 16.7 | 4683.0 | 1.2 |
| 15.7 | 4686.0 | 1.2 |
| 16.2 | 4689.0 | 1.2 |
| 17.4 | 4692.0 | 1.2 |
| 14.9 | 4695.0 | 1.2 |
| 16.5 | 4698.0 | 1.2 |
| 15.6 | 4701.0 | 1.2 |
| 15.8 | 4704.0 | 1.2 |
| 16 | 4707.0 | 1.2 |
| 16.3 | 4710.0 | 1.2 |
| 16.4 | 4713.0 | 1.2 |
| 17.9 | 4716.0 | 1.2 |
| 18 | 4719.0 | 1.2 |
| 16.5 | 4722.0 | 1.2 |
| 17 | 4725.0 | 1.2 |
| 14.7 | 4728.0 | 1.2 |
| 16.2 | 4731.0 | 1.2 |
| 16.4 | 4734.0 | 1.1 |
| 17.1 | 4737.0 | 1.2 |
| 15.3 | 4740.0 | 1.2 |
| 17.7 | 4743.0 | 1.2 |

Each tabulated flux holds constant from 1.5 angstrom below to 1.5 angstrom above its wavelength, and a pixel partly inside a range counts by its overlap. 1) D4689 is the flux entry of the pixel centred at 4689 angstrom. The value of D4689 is 16.2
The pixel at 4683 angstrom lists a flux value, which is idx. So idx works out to 16.7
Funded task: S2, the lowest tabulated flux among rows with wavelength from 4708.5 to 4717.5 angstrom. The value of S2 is 16.3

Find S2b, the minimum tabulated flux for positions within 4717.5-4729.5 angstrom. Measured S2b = 14.7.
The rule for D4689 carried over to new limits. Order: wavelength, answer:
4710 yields 16.3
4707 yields 16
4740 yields 15.3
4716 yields 17.9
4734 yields 16.4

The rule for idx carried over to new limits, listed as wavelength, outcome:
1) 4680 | 14.7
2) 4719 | 18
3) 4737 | 17.1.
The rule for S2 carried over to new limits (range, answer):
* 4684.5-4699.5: 14.9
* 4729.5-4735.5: 16.2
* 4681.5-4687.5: 15.7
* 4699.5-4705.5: 15.6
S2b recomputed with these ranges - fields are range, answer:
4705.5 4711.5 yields 16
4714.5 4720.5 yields 17.9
